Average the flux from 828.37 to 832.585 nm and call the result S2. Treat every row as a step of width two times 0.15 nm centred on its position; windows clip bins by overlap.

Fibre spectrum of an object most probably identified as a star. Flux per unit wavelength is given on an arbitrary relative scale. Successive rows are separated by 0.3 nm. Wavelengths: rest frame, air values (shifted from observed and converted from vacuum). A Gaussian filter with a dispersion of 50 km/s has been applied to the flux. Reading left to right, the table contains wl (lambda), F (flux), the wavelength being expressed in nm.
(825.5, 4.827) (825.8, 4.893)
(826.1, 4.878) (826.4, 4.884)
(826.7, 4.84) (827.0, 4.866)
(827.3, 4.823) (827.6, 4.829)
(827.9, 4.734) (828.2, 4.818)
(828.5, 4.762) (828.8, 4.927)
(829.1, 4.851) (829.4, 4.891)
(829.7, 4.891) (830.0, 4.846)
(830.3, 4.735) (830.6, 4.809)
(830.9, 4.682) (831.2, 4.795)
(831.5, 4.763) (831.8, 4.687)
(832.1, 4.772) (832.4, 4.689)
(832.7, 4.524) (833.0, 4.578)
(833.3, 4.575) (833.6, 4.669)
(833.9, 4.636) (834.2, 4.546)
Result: 4.79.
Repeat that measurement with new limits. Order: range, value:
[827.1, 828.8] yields 4.81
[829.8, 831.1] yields 4.77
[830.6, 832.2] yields 4.75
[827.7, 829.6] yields 4.83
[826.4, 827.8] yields 4.84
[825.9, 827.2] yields 4.87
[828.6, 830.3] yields 4.86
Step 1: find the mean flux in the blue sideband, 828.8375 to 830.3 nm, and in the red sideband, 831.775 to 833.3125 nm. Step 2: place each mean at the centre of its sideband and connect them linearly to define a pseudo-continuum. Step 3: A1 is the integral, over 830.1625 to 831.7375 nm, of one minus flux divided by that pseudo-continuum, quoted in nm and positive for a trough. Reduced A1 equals 0.00 nm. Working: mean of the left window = 4.86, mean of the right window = 4.64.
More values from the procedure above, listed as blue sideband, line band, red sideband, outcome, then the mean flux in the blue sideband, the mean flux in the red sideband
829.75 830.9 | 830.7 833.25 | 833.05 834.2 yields 0.009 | 4.79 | 4.61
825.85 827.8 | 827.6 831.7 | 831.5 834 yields -0.045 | 4.85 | 4.65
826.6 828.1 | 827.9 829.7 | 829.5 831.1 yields -0.014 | 4.82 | 4.8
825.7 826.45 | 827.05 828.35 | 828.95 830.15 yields 0.019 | 4.88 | 4.87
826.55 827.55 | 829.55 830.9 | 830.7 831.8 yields -0.011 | 4.84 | 4.74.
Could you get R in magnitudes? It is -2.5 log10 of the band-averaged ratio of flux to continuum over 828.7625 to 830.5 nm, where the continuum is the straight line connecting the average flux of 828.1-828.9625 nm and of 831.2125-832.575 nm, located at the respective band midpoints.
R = -0.01 mag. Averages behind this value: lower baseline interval 4.84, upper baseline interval 4.73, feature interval 4.85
